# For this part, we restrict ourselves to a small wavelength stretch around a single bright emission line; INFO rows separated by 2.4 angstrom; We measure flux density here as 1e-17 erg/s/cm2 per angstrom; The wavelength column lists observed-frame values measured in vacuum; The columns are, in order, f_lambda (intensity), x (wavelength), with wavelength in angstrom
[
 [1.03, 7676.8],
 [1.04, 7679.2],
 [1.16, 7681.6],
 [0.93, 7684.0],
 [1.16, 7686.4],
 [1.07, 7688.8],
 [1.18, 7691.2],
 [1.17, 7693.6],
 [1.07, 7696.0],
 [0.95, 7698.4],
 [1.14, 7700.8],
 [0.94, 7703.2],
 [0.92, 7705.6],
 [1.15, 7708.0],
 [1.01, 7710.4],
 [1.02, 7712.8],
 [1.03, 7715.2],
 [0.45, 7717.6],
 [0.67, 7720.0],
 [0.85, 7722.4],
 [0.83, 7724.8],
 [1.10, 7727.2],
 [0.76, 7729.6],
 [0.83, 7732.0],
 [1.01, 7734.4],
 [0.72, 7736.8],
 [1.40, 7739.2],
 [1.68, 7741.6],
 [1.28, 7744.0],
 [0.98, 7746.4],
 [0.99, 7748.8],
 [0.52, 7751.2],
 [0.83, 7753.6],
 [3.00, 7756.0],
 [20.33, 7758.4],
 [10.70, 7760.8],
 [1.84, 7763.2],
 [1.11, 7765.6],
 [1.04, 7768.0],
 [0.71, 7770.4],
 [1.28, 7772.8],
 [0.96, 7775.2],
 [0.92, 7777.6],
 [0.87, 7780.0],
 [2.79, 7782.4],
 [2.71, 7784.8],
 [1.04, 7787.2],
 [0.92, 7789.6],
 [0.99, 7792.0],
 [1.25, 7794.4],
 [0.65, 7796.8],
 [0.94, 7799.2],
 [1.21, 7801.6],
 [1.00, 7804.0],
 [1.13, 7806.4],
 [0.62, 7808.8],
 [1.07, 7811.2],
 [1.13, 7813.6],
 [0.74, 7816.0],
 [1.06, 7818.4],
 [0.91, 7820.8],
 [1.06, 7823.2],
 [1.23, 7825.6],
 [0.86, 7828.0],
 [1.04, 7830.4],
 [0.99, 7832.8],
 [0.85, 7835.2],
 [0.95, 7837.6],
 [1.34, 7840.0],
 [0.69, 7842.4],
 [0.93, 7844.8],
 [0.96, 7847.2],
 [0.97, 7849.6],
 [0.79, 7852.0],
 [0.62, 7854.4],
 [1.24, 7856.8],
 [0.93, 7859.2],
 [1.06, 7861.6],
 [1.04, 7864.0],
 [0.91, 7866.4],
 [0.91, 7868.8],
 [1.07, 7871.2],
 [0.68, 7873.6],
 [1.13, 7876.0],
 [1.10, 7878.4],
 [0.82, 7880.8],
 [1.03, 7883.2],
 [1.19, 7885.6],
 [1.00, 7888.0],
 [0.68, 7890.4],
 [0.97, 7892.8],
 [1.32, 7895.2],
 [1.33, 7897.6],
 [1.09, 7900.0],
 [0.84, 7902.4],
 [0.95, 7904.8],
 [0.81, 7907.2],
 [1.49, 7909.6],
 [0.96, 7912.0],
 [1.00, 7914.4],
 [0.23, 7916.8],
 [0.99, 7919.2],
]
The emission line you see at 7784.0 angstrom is [N II] 6583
